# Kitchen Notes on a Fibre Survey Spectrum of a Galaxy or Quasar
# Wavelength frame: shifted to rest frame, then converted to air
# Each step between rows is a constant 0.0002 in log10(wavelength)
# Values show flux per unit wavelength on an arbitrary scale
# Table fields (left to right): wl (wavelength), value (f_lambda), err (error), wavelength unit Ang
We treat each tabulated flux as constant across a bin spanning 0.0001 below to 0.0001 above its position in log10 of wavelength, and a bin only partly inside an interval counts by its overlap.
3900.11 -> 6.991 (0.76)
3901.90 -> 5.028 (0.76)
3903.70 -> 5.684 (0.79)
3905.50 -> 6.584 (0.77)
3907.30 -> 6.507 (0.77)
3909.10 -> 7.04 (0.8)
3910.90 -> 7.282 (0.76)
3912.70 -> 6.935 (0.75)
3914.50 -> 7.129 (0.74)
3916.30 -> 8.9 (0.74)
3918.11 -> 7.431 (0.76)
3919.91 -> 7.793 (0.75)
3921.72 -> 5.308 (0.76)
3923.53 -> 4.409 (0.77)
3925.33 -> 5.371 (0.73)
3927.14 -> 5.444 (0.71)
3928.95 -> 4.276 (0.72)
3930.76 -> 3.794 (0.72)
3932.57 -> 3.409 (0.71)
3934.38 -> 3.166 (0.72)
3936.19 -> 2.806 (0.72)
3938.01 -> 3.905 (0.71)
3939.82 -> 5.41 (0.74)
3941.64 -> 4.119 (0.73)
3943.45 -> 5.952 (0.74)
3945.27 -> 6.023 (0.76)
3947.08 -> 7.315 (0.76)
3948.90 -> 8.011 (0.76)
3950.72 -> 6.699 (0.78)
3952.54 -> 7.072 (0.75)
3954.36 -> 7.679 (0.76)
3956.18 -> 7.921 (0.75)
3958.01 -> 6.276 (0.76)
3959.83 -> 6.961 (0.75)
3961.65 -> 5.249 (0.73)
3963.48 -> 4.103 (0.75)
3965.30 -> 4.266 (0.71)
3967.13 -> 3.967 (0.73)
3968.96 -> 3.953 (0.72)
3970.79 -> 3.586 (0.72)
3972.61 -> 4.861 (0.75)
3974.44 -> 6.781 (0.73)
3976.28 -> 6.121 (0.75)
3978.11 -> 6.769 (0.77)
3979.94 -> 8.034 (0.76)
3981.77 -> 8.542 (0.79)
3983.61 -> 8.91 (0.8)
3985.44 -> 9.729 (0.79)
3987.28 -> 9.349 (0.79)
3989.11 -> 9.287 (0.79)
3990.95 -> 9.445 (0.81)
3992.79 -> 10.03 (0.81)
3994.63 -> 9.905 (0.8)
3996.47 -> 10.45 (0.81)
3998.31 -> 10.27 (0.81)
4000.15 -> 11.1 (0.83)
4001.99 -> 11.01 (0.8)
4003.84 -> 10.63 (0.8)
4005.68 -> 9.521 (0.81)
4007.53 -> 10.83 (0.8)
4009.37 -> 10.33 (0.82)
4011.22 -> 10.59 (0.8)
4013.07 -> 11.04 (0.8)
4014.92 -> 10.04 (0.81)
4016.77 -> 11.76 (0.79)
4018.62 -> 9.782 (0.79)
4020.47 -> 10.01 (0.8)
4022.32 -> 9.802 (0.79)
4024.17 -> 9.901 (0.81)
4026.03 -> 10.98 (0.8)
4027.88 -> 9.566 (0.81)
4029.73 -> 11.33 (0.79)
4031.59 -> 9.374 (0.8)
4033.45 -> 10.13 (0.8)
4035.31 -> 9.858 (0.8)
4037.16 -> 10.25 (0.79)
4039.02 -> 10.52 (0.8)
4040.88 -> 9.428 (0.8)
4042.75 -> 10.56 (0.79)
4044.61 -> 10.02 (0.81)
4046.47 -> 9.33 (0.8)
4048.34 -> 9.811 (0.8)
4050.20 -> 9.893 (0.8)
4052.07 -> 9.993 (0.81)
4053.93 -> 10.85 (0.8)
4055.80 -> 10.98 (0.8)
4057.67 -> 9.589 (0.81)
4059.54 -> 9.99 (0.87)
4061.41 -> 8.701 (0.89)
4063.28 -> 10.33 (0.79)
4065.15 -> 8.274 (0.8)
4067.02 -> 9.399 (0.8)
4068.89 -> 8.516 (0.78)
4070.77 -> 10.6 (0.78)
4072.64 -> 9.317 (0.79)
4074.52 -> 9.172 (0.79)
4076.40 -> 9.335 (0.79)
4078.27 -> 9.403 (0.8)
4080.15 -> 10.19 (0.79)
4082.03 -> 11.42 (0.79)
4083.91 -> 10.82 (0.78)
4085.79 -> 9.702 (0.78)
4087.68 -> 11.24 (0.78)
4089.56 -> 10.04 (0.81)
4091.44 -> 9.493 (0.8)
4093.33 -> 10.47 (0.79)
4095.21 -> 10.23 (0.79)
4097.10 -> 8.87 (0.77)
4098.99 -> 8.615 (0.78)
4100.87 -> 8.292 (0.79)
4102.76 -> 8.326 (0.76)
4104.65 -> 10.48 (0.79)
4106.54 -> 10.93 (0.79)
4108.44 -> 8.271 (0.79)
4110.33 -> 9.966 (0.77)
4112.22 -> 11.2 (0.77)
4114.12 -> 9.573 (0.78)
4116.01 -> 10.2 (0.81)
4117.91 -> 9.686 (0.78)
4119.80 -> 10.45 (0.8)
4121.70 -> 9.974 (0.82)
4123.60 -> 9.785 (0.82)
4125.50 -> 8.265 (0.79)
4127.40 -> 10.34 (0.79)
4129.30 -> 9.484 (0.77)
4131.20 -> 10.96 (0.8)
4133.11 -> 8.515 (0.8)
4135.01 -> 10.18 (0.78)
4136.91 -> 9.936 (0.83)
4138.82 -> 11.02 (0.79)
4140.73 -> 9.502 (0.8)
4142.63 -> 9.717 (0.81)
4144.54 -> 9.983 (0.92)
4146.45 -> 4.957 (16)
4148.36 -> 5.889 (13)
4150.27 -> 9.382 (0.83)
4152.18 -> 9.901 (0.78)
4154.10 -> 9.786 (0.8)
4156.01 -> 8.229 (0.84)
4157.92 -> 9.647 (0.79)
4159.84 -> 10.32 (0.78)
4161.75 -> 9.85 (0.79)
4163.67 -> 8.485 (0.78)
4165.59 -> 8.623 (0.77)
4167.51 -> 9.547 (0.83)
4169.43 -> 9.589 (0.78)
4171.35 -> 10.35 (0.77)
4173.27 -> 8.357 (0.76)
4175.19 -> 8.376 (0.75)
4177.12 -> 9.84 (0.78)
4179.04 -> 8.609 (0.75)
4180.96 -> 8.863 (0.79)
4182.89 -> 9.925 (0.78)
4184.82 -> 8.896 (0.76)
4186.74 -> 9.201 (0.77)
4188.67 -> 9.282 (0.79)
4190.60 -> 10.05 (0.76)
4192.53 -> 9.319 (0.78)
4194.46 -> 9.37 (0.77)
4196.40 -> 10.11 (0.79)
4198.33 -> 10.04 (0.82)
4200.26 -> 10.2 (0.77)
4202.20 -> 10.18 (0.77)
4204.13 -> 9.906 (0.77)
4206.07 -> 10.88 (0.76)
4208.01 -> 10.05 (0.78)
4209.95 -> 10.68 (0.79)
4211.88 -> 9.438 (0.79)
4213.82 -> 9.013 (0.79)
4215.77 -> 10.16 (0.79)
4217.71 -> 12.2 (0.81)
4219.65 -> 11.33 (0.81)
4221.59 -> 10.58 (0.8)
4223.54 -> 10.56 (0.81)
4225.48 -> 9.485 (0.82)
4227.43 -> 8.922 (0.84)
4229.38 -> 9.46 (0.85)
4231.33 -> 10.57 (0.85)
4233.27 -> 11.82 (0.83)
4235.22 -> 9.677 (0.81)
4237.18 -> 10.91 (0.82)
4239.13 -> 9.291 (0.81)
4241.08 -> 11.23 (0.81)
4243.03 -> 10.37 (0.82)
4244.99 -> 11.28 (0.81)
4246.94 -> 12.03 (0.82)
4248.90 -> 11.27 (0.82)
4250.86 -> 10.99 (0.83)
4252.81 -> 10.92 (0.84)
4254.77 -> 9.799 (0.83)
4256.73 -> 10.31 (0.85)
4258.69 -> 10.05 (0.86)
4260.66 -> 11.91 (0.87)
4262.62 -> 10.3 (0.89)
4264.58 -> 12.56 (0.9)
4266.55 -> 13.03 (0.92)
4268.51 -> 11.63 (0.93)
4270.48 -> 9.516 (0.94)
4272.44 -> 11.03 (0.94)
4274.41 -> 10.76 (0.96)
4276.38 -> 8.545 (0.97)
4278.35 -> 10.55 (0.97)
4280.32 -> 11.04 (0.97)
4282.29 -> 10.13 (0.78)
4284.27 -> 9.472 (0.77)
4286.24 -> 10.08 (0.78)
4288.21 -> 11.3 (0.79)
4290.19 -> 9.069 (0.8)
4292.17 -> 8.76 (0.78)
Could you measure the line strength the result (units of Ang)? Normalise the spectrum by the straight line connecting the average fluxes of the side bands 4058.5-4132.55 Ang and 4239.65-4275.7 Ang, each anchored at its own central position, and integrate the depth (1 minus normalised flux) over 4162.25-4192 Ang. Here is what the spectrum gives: 3.4 Ang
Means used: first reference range 9.75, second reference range 11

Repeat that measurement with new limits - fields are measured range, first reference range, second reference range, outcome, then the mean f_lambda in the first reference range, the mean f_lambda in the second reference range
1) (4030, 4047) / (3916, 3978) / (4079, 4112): -3.8 Ang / 5.52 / 9.87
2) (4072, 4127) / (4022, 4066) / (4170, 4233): 0.8 Ang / 9.98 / 9.84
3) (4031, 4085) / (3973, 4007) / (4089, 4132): -2.2 Ang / 9.17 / 9.73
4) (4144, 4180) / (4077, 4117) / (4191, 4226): 4.1 Ang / 9.89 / 10.2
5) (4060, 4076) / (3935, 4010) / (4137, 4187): -2.0 Ang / 7.38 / 9.12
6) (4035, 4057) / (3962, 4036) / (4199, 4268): -2.1 Ang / 8.88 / 10.6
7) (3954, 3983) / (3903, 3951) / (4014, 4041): 6.4 Ang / 5.79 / 10.2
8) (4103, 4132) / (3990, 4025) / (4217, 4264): 1.5 Ang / 10.3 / 10.6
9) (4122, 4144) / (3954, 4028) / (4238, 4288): -0.3 Ang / 8.53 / 10.7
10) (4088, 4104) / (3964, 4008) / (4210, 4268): -0.2 Ang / 8.17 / 10.7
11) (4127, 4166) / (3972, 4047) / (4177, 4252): 2.9 Ang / 9.69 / 10.2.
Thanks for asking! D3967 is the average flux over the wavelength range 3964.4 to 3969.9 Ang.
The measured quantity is 4.05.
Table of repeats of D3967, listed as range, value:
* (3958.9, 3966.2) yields 5.15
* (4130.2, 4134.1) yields 9.74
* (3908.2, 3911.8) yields 7.16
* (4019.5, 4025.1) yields 9.91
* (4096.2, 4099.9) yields 8.74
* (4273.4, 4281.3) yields 10.2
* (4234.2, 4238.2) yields 10.3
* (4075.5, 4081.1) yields 9.66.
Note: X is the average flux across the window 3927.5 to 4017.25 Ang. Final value 7.35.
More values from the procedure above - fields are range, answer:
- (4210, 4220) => 10.4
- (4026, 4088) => 9.94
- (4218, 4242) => 10.4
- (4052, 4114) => 9.78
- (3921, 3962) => 5.51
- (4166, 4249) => 10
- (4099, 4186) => 9.38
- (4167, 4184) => 9.26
